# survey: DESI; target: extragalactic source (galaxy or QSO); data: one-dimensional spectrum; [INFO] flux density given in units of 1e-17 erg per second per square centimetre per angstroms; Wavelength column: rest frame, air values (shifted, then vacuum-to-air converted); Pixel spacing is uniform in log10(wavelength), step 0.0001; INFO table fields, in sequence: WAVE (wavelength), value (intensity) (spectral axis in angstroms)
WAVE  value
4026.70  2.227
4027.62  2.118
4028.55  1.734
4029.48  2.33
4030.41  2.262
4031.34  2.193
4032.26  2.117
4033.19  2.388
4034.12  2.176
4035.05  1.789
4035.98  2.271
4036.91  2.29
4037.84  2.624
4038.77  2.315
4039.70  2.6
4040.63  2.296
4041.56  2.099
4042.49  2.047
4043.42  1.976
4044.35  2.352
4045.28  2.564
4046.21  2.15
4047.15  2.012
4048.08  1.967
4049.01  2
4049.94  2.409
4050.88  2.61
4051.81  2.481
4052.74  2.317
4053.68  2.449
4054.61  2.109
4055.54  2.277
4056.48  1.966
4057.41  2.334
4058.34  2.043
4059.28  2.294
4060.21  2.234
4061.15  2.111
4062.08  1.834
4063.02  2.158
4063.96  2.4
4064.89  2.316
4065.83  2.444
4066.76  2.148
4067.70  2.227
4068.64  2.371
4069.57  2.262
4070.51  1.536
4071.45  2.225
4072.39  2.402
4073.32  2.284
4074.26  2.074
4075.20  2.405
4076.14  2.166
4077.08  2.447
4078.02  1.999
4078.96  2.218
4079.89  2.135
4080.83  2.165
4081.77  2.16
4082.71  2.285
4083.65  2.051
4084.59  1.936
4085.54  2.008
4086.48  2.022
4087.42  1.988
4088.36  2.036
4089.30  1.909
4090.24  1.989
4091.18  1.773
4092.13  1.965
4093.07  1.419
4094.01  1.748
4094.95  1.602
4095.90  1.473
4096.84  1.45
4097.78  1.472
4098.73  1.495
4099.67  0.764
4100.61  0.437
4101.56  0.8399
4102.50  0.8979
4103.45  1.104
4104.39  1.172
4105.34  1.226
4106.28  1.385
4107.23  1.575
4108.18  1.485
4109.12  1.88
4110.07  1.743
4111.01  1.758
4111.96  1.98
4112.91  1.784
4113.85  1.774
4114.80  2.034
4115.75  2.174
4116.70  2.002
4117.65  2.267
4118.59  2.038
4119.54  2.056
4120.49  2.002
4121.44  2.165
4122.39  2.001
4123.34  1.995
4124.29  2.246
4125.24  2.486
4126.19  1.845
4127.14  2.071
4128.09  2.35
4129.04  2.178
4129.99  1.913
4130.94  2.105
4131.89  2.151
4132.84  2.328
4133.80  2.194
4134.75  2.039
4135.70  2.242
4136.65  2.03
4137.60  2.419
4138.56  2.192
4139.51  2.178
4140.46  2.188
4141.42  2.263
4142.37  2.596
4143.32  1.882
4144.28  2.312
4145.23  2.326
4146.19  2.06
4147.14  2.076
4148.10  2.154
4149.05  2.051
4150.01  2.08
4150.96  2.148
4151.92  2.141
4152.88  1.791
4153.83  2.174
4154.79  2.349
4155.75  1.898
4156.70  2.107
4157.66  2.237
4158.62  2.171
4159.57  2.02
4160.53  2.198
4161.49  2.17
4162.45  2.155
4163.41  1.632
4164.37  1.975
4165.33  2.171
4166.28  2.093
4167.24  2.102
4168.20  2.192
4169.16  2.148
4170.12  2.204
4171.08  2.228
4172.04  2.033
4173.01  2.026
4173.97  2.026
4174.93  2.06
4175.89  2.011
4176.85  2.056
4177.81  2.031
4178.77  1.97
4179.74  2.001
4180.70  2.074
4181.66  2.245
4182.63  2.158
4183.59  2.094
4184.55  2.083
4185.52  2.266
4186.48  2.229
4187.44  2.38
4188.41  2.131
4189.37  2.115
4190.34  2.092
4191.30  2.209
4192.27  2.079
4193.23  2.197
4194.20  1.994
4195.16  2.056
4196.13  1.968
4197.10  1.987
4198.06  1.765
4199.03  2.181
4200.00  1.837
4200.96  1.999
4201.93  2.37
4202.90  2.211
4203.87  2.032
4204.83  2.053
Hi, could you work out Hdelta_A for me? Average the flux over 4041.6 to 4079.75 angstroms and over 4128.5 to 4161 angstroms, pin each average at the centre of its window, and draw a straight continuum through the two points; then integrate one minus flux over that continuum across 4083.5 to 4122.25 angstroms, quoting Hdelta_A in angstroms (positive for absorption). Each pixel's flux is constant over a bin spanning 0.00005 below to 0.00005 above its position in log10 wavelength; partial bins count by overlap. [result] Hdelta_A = 8.9 angstroms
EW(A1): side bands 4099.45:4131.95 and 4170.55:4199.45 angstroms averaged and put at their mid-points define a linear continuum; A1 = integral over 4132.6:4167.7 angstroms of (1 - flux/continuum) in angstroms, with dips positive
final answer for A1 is -3.8 angstroms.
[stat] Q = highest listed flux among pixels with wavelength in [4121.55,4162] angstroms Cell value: 2.596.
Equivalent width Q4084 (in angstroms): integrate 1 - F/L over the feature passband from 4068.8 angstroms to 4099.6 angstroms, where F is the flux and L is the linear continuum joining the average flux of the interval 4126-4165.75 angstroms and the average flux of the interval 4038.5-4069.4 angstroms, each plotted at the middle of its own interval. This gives 3.4 angstroms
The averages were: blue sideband 2.24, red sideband 2.13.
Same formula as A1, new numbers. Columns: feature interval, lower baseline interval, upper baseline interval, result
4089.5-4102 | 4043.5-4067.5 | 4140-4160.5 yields 4.37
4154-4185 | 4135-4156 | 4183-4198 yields 0.67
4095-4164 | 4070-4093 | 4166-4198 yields 5.50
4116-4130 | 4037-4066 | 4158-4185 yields 0.23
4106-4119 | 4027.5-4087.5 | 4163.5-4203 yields 1.80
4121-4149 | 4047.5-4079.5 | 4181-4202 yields -0.18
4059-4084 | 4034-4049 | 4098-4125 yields -2.83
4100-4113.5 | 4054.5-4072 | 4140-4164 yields 4.88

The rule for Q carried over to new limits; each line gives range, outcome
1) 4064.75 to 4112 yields 2.447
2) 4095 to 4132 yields 2.486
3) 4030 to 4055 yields 2.624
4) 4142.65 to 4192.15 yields 2.38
